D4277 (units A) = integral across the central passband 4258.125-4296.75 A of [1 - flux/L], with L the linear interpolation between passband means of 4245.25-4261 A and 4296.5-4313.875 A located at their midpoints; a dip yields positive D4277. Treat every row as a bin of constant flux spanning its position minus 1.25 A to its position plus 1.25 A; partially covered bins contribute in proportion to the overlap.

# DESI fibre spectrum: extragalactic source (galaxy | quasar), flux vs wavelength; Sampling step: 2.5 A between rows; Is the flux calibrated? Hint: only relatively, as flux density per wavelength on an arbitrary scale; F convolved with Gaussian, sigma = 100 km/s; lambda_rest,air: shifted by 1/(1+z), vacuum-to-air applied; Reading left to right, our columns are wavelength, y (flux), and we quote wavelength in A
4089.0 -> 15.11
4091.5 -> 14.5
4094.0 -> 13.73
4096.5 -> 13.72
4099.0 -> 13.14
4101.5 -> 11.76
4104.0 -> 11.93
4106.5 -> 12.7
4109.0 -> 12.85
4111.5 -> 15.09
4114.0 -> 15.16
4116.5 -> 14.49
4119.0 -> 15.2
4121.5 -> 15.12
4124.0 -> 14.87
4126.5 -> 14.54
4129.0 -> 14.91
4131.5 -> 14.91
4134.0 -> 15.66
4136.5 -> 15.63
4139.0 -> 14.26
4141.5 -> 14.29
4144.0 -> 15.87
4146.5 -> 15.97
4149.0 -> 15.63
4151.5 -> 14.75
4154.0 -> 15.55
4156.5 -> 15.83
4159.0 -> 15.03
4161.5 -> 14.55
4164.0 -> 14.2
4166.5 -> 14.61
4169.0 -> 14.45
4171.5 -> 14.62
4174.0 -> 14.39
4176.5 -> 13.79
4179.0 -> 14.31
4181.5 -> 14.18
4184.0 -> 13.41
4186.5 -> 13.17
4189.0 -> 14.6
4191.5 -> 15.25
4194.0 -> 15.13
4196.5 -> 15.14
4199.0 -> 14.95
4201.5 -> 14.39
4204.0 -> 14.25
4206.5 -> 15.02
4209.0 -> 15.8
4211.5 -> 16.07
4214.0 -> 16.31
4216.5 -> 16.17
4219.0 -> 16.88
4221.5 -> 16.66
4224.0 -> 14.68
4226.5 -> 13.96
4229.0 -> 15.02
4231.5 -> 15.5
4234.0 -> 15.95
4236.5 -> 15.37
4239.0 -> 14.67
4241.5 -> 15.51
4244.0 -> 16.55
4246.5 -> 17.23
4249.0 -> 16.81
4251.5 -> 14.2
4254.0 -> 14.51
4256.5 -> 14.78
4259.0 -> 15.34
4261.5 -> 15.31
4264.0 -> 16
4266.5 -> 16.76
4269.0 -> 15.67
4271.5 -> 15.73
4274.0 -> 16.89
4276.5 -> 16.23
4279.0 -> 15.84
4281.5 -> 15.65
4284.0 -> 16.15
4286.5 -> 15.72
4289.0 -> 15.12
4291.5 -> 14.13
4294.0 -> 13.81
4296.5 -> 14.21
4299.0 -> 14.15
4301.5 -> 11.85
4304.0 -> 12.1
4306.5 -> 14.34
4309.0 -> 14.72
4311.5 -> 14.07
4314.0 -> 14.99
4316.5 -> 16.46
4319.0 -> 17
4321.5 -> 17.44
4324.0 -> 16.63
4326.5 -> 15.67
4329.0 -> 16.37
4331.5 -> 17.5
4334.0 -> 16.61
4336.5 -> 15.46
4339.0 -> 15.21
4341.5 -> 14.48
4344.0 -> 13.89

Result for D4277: -2.47 A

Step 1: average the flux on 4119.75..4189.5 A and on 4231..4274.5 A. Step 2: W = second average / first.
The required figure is 1.06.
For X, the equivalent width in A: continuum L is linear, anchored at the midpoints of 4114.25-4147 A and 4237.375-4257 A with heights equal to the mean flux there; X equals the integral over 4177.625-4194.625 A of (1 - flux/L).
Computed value 1.1 A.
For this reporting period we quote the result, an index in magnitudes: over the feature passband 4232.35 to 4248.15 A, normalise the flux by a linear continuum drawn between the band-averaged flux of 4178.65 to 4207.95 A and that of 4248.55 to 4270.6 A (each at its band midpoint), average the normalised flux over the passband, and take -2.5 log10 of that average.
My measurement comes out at -0.05 mag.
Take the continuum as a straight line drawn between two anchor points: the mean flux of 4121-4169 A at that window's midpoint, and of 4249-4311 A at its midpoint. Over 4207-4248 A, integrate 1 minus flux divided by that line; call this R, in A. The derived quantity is -2.0 A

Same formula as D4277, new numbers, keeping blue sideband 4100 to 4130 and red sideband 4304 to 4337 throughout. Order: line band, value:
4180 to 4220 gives -0.69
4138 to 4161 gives -1.44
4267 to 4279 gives -0.58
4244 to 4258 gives -0.36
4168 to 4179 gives 0.18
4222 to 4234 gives -0.01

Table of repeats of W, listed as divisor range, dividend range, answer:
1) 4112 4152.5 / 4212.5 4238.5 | 1.04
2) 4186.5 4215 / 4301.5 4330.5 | 1.01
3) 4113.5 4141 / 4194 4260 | 1.03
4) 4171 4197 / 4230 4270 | 1.09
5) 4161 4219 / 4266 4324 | 1.03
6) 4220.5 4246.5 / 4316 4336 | 1.08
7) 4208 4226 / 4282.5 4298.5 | 0.93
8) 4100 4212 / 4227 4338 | 1.06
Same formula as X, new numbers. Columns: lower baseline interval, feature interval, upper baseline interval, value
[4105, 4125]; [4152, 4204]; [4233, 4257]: 1.4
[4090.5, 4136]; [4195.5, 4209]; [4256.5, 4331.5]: -0.1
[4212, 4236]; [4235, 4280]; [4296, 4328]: -1.0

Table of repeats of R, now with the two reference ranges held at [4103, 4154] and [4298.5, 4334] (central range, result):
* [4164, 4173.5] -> 0.2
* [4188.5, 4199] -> -0.1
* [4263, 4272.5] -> -0.6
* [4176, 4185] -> 0.6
